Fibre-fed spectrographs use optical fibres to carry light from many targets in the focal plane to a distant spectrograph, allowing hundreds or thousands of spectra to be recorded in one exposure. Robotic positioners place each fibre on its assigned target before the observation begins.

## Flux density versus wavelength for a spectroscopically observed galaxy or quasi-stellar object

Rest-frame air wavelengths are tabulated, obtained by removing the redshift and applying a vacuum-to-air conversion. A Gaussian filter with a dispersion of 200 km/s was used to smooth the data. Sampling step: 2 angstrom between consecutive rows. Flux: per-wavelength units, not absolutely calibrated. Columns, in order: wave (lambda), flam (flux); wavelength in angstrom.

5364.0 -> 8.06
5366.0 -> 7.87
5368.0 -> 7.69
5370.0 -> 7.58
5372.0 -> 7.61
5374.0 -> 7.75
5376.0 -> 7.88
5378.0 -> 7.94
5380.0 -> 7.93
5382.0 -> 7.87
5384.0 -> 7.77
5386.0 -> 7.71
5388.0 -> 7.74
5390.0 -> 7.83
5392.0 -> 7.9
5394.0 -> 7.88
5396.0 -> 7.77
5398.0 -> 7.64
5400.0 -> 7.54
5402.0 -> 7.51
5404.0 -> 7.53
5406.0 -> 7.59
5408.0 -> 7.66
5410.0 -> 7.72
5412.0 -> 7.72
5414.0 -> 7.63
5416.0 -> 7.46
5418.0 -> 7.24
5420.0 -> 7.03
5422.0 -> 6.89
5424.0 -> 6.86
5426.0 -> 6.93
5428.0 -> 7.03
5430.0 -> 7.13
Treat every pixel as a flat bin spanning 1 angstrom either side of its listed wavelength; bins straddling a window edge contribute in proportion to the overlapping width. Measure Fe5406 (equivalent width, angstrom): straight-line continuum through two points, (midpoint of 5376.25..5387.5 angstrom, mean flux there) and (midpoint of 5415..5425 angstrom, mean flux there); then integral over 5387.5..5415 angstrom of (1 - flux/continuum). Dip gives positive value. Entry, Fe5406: -0.84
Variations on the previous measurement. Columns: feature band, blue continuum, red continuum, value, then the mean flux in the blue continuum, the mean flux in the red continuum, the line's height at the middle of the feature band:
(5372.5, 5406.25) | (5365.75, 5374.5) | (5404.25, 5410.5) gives -0.4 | 7.68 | 7.64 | 7.66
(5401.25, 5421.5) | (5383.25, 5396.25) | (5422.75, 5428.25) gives -0.6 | 7.8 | 6.93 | 7.27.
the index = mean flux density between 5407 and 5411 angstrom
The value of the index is 7.69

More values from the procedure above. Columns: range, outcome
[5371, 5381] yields 7.82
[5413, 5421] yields 7.34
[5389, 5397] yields 7.84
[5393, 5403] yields 7.67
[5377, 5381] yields 7.94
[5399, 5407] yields 7.54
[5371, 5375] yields 7.68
